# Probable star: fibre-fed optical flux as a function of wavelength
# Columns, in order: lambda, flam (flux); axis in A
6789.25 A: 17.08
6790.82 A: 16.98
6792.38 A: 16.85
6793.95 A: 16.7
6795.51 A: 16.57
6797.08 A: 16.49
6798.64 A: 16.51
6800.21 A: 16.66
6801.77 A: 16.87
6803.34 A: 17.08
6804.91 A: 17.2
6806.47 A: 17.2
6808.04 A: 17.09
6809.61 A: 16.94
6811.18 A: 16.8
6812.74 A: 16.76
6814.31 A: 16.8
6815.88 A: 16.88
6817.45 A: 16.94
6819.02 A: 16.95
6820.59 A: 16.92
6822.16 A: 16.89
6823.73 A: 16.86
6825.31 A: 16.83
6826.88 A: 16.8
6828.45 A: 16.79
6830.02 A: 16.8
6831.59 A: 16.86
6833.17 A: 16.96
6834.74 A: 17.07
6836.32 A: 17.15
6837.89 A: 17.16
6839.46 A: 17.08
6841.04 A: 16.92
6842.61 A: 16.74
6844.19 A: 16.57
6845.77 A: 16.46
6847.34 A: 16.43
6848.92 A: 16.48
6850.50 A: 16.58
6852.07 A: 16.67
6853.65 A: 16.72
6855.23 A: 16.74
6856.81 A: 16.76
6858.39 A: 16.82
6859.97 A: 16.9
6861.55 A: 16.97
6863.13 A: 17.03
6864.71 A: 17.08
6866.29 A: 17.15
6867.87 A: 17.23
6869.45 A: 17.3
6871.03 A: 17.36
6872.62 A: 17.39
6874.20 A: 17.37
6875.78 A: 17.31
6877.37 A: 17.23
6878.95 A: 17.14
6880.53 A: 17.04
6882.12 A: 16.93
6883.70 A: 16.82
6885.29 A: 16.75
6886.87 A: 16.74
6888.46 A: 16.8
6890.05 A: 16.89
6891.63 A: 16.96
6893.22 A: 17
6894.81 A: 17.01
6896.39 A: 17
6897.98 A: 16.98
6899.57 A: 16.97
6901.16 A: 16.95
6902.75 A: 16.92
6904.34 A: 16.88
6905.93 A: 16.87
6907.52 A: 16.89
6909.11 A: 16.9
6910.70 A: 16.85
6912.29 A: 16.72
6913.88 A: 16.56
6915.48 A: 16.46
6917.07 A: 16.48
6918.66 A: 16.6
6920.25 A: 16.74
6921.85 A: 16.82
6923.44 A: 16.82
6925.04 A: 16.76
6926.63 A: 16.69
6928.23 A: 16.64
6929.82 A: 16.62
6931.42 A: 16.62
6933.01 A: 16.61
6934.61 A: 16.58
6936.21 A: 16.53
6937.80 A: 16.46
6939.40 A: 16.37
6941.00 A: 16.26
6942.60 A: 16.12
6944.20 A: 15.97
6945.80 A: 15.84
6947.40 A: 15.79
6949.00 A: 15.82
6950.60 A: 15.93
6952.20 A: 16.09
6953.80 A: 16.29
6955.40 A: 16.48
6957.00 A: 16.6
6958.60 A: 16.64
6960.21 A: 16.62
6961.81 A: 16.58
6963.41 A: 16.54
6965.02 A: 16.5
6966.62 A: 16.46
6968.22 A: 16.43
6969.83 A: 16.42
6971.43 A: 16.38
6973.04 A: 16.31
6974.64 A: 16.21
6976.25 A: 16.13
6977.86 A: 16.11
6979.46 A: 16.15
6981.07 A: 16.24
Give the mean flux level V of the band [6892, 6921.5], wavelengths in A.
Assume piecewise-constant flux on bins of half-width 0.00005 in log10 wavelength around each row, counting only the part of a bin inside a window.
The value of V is 16.8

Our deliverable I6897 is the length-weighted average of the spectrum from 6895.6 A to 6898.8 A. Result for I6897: 17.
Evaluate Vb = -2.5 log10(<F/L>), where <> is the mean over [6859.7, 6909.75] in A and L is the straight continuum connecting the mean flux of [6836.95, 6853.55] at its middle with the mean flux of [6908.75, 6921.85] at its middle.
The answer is -0.02 mag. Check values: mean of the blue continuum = 16.7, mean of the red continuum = 16.7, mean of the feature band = 17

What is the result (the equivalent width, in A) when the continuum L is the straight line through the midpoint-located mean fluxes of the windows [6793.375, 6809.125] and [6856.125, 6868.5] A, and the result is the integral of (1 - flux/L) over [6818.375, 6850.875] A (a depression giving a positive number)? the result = 0.2 A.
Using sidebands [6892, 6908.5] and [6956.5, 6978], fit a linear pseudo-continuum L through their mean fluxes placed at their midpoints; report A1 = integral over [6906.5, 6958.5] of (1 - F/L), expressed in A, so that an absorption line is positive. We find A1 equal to 0.7 A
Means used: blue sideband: 16.9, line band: 16.5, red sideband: 16.4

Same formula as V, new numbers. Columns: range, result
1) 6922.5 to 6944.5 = 16.5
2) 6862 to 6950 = 16.8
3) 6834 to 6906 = 16.9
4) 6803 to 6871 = 16.9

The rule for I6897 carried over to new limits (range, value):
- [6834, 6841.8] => 17.1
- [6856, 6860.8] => 16.8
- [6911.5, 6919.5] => 16.6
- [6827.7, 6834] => 16.9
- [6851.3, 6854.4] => 16.7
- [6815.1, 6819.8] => 16.9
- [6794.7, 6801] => 16.6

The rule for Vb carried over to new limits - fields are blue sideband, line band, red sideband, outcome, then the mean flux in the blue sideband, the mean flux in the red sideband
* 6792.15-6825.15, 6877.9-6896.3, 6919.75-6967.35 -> -0.02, 16.9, 16.4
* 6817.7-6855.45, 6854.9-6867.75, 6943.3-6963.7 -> -0.02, 16.8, 16.2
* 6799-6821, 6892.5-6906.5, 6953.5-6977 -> -0.02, 16.9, 16.4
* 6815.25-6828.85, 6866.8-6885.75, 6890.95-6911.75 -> -0.02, 16.9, 16.9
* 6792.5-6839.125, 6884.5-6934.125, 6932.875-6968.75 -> -0.02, 16.9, 16.3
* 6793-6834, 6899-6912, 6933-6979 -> -0.03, 16.9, 16.3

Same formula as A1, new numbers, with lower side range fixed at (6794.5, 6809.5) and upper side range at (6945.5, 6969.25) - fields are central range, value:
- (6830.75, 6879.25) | -0.8 A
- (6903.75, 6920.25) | -0.2 A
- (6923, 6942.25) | -0.2 A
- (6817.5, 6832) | -0.1 A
